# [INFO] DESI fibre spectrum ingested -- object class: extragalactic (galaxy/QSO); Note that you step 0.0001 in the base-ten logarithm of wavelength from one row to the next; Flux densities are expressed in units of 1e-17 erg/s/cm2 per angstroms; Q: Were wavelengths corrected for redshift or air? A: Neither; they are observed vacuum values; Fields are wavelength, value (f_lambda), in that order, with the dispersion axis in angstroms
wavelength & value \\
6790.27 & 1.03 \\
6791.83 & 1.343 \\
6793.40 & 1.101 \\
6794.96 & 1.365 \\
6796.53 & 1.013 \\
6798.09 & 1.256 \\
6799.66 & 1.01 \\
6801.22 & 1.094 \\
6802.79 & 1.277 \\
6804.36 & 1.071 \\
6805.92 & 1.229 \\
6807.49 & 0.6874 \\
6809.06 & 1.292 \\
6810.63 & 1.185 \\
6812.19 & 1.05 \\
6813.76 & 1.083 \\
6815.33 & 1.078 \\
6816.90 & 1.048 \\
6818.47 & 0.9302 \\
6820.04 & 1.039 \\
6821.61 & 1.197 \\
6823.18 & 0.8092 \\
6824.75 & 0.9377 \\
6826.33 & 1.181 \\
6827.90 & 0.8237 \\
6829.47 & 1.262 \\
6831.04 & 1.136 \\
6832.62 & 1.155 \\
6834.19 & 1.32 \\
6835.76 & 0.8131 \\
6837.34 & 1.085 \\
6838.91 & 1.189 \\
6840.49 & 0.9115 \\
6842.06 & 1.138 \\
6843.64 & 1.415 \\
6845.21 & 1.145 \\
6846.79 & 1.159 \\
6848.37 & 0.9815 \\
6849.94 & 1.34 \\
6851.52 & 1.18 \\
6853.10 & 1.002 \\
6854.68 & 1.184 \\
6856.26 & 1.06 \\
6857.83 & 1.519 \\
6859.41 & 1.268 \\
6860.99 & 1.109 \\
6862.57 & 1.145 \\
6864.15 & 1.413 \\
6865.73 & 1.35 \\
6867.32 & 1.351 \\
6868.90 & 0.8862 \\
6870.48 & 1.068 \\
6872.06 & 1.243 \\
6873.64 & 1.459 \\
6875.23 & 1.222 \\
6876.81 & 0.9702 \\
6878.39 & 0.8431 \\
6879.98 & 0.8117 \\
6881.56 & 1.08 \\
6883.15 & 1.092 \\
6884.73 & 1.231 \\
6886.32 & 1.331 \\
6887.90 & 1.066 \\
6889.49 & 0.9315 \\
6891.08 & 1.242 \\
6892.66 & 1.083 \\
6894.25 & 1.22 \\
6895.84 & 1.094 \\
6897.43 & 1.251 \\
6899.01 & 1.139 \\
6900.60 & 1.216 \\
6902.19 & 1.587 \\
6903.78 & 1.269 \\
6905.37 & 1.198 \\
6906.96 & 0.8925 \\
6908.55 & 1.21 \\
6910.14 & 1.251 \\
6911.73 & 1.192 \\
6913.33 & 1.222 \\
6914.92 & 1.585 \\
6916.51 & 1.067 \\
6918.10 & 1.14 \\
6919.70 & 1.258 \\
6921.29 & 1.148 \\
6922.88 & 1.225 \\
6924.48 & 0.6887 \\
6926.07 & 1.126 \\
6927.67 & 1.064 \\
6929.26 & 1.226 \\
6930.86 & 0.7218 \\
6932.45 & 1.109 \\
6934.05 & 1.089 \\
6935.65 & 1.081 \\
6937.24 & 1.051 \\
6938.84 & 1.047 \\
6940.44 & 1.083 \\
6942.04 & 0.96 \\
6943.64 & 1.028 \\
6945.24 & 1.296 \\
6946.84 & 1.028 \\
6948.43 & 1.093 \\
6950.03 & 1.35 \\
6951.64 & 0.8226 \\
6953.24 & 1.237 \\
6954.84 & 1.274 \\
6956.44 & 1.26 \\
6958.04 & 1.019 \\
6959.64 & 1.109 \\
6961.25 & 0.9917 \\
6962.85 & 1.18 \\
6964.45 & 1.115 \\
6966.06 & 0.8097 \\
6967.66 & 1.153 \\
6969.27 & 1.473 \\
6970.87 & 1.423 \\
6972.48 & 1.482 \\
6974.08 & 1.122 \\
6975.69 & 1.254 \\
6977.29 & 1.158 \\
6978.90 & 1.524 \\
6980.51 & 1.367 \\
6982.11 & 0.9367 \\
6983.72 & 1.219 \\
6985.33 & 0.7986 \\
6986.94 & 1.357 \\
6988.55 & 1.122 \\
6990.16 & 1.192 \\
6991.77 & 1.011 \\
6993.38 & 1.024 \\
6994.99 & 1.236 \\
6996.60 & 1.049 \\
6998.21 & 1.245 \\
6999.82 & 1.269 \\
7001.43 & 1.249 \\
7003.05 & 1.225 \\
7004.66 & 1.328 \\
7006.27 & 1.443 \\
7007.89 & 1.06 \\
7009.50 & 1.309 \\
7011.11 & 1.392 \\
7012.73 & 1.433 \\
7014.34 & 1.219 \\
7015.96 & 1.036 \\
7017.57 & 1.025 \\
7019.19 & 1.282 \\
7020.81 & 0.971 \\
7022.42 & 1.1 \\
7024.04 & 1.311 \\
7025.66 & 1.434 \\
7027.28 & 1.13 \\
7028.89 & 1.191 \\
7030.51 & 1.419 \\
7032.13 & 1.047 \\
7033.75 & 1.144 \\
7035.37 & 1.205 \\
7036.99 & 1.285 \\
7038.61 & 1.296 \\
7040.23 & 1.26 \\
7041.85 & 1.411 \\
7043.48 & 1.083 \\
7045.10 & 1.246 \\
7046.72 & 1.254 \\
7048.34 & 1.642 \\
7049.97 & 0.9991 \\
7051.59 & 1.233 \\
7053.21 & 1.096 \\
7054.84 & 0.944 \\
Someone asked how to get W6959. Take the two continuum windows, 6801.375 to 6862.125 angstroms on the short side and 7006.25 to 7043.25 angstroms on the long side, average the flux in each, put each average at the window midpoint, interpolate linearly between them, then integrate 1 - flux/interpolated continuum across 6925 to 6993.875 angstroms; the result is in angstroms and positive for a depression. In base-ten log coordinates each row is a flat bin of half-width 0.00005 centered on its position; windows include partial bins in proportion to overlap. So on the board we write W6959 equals 3.2 angstroms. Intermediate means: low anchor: 1.11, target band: 1.13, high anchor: 1.23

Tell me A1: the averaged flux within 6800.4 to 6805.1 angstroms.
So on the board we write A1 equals 1.15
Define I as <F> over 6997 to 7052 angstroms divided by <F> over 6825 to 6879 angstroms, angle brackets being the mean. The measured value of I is 1.07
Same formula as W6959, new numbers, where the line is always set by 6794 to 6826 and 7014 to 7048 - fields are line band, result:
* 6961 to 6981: -1.0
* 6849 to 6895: -1.7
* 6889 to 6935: -0.5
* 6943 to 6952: 0.4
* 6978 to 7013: -0.6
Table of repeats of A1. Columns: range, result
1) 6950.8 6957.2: 1.15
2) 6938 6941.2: 1.06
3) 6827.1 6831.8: 1.08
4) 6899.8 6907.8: 1.23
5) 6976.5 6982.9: 1.25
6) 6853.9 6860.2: 1.26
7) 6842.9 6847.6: 1.24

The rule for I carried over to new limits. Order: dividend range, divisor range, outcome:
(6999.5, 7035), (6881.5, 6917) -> 1.03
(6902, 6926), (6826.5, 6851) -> 1.05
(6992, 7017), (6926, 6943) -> 1.17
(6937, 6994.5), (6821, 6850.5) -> 1.04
